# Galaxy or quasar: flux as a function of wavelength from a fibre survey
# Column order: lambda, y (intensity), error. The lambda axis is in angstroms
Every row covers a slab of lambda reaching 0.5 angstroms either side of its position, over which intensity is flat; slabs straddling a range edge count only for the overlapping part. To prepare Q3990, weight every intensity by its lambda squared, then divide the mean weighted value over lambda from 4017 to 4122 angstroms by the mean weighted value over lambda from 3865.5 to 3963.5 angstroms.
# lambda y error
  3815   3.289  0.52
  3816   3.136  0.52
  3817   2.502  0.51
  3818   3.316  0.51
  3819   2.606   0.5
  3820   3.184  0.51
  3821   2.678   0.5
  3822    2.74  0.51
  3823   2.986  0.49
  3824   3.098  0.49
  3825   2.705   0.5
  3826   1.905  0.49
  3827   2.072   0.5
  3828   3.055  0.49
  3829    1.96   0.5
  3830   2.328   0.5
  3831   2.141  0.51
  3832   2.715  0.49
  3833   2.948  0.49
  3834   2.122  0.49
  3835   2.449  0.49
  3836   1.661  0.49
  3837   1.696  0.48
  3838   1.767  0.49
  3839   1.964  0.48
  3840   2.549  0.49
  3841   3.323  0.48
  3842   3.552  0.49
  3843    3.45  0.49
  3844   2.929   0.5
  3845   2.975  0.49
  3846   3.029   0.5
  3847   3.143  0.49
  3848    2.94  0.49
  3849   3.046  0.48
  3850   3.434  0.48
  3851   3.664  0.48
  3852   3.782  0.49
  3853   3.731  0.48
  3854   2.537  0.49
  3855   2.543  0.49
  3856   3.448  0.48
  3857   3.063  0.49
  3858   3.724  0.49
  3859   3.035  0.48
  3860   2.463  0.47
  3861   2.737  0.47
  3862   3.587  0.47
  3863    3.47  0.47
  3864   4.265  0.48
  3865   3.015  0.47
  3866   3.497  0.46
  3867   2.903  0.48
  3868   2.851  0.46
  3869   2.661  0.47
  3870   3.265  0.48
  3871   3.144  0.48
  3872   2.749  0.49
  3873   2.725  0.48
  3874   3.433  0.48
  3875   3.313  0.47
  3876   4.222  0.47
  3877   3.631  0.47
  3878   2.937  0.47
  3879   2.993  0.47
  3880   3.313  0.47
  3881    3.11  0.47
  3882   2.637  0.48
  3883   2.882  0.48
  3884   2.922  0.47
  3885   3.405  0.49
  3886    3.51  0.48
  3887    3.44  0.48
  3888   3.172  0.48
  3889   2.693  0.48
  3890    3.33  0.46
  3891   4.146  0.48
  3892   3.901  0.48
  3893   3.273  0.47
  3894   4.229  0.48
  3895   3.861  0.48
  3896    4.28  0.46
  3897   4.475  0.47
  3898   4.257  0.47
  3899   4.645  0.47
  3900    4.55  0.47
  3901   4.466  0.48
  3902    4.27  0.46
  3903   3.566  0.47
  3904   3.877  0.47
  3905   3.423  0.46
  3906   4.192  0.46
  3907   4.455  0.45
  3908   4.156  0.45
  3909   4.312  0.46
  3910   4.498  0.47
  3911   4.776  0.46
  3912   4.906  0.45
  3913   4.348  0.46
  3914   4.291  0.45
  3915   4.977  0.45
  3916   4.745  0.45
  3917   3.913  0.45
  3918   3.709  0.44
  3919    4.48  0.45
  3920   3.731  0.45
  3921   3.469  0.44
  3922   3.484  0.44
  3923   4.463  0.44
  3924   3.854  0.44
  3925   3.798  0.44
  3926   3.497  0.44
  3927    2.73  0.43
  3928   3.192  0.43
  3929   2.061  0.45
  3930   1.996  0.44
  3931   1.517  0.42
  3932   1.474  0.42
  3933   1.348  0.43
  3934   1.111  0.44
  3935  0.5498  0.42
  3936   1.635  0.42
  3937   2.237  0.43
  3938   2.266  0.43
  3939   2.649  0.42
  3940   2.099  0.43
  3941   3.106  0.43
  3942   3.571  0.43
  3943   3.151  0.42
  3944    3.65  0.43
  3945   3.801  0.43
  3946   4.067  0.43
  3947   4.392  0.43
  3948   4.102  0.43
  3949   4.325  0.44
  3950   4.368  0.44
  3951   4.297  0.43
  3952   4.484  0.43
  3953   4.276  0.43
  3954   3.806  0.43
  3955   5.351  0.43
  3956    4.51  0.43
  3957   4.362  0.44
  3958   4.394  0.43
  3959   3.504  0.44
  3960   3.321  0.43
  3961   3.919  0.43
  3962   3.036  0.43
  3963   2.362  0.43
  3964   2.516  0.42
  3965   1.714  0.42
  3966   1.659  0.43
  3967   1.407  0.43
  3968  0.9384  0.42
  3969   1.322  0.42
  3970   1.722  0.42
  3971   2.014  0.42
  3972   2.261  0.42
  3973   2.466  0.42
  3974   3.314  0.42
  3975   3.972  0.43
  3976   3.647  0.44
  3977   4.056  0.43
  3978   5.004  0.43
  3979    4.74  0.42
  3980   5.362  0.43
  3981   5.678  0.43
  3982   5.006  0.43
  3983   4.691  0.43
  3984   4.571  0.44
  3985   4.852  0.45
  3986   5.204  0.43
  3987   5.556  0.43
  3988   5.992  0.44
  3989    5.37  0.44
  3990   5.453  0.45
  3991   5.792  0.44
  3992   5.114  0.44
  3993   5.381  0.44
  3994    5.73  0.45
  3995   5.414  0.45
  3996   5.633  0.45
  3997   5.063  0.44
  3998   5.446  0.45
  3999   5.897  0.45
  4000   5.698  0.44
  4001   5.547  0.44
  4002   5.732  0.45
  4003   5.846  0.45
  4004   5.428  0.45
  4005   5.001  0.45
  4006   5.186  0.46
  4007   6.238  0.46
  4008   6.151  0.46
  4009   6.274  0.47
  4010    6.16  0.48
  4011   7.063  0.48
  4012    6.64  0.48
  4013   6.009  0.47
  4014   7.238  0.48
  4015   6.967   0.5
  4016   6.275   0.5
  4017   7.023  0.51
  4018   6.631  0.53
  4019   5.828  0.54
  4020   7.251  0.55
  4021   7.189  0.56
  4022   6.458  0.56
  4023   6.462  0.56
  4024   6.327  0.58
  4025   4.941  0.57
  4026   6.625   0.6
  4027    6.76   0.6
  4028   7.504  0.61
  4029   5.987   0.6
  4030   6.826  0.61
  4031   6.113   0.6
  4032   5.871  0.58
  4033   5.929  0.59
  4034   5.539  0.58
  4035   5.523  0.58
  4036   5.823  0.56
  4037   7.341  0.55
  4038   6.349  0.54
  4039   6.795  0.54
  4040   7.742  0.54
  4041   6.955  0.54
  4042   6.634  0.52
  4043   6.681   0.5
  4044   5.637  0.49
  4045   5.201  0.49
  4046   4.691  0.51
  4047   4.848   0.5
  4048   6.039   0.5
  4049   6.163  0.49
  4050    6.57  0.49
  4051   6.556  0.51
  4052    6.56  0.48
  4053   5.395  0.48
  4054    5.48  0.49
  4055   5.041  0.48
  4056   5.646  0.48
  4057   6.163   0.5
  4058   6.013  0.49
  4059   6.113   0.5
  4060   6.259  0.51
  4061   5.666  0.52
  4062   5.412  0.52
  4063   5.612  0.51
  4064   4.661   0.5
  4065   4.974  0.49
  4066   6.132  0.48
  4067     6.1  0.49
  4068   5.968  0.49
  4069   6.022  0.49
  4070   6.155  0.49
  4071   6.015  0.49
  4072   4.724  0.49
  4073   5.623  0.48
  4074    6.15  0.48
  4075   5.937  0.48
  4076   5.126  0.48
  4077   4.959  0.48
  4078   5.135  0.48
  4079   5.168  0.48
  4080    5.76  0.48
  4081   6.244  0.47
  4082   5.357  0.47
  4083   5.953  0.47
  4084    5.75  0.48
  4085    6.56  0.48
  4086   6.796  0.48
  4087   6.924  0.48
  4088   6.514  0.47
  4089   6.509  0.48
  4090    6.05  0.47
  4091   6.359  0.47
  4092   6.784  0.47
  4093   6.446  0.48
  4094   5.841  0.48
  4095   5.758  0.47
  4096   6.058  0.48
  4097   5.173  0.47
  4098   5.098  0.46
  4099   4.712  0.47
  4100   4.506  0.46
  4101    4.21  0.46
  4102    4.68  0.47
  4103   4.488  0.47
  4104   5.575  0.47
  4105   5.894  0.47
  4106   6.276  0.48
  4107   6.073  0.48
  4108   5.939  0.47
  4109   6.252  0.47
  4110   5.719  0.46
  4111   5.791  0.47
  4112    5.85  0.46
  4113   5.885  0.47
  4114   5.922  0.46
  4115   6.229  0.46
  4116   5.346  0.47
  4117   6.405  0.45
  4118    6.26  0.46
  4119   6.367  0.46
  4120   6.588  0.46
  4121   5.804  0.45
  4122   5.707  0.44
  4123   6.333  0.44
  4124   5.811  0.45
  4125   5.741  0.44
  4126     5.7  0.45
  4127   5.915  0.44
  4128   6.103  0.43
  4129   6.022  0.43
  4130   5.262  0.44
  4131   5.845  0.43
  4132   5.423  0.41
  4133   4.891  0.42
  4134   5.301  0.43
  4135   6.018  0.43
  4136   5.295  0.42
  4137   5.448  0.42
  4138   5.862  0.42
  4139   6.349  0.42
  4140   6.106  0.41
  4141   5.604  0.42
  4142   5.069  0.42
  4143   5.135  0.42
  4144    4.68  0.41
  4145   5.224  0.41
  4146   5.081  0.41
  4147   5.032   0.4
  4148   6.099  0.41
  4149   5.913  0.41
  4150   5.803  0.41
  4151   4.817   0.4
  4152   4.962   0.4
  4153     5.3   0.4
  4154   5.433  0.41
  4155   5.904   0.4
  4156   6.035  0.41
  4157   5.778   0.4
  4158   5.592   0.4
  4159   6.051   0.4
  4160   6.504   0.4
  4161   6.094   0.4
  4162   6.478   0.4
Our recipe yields 1.8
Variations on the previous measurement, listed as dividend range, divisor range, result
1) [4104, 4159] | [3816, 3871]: 2.30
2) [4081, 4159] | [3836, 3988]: 1.85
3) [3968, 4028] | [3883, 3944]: 1.61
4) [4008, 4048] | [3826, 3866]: 2.42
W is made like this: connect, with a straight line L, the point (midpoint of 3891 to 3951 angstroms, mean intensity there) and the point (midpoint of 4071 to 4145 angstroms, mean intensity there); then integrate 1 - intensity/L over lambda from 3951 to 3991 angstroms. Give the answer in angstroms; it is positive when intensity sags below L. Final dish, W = 3.36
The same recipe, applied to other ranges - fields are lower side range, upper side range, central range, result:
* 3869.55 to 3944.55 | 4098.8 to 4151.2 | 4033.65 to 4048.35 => -4.1 angstroms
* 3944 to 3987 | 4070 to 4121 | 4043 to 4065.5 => -2.5 angstroms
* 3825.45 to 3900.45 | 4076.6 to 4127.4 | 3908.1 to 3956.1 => 5.1 angstroms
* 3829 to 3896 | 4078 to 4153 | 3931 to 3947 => 5.8 angstroms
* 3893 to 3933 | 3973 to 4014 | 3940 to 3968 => 6.4 angstroms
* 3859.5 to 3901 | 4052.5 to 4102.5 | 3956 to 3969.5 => 5.1 angstroms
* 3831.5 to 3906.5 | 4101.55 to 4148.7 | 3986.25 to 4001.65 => -3.7 angstroms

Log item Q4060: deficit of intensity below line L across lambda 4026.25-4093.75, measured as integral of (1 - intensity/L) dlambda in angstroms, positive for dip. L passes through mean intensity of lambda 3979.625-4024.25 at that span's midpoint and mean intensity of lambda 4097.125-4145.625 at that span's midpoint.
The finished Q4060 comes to -3.0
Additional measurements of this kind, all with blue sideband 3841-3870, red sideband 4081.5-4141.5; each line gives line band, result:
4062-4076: -0.7 angstroms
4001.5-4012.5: -2.8 angstroms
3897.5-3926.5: -3.1 angstroms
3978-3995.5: -2.8 angstroms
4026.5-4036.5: -2.4 angstroms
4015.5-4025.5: -3.2 angstroms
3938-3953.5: 1.6 angstroms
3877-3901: -0.2 angstroms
